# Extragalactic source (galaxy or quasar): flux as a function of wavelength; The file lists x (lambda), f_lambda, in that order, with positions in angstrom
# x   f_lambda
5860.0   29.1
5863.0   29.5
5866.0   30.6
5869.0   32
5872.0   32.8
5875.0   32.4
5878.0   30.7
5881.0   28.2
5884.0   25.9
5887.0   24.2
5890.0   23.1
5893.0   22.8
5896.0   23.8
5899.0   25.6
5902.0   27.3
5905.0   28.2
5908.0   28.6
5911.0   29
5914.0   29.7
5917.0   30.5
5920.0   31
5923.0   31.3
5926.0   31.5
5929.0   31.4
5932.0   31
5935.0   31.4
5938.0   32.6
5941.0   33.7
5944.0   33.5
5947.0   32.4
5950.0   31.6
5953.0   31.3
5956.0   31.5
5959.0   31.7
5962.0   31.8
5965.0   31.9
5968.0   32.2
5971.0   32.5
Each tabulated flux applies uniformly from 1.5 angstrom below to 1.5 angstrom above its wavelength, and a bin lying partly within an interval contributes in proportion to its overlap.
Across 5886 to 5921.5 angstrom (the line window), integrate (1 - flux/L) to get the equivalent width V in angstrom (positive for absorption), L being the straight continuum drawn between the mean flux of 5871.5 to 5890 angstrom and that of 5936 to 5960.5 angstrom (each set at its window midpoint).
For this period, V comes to 3.2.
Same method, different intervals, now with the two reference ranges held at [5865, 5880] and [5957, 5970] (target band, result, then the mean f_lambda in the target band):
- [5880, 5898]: 4.02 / 24.6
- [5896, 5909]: 1.95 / 27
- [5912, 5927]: 0.50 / 30.7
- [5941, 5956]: -0.20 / 32.3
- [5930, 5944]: -0.20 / 32.3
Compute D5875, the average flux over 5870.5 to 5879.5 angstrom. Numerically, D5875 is 32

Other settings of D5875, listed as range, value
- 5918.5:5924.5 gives 31.2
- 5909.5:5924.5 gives 30.3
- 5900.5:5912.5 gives 28.3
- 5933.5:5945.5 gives 32.8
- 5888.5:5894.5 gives 23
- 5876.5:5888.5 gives 27.2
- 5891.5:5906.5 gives 25.5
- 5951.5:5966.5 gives 31.6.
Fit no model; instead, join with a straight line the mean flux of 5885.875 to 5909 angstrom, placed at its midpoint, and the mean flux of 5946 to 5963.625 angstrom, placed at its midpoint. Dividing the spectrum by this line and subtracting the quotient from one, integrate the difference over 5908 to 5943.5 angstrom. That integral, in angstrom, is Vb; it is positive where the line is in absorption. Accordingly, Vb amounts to -3.3 angstrom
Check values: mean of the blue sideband 25.4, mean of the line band 31.1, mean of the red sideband 31.7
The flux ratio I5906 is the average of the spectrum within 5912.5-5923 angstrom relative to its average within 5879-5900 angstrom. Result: 1.22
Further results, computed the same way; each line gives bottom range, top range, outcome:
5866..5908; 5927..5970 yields 1.16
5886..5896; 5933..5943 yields 1.39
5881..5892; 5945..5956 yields 1.28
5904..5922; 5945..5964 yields 1.07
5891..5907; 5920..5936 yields 1.22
